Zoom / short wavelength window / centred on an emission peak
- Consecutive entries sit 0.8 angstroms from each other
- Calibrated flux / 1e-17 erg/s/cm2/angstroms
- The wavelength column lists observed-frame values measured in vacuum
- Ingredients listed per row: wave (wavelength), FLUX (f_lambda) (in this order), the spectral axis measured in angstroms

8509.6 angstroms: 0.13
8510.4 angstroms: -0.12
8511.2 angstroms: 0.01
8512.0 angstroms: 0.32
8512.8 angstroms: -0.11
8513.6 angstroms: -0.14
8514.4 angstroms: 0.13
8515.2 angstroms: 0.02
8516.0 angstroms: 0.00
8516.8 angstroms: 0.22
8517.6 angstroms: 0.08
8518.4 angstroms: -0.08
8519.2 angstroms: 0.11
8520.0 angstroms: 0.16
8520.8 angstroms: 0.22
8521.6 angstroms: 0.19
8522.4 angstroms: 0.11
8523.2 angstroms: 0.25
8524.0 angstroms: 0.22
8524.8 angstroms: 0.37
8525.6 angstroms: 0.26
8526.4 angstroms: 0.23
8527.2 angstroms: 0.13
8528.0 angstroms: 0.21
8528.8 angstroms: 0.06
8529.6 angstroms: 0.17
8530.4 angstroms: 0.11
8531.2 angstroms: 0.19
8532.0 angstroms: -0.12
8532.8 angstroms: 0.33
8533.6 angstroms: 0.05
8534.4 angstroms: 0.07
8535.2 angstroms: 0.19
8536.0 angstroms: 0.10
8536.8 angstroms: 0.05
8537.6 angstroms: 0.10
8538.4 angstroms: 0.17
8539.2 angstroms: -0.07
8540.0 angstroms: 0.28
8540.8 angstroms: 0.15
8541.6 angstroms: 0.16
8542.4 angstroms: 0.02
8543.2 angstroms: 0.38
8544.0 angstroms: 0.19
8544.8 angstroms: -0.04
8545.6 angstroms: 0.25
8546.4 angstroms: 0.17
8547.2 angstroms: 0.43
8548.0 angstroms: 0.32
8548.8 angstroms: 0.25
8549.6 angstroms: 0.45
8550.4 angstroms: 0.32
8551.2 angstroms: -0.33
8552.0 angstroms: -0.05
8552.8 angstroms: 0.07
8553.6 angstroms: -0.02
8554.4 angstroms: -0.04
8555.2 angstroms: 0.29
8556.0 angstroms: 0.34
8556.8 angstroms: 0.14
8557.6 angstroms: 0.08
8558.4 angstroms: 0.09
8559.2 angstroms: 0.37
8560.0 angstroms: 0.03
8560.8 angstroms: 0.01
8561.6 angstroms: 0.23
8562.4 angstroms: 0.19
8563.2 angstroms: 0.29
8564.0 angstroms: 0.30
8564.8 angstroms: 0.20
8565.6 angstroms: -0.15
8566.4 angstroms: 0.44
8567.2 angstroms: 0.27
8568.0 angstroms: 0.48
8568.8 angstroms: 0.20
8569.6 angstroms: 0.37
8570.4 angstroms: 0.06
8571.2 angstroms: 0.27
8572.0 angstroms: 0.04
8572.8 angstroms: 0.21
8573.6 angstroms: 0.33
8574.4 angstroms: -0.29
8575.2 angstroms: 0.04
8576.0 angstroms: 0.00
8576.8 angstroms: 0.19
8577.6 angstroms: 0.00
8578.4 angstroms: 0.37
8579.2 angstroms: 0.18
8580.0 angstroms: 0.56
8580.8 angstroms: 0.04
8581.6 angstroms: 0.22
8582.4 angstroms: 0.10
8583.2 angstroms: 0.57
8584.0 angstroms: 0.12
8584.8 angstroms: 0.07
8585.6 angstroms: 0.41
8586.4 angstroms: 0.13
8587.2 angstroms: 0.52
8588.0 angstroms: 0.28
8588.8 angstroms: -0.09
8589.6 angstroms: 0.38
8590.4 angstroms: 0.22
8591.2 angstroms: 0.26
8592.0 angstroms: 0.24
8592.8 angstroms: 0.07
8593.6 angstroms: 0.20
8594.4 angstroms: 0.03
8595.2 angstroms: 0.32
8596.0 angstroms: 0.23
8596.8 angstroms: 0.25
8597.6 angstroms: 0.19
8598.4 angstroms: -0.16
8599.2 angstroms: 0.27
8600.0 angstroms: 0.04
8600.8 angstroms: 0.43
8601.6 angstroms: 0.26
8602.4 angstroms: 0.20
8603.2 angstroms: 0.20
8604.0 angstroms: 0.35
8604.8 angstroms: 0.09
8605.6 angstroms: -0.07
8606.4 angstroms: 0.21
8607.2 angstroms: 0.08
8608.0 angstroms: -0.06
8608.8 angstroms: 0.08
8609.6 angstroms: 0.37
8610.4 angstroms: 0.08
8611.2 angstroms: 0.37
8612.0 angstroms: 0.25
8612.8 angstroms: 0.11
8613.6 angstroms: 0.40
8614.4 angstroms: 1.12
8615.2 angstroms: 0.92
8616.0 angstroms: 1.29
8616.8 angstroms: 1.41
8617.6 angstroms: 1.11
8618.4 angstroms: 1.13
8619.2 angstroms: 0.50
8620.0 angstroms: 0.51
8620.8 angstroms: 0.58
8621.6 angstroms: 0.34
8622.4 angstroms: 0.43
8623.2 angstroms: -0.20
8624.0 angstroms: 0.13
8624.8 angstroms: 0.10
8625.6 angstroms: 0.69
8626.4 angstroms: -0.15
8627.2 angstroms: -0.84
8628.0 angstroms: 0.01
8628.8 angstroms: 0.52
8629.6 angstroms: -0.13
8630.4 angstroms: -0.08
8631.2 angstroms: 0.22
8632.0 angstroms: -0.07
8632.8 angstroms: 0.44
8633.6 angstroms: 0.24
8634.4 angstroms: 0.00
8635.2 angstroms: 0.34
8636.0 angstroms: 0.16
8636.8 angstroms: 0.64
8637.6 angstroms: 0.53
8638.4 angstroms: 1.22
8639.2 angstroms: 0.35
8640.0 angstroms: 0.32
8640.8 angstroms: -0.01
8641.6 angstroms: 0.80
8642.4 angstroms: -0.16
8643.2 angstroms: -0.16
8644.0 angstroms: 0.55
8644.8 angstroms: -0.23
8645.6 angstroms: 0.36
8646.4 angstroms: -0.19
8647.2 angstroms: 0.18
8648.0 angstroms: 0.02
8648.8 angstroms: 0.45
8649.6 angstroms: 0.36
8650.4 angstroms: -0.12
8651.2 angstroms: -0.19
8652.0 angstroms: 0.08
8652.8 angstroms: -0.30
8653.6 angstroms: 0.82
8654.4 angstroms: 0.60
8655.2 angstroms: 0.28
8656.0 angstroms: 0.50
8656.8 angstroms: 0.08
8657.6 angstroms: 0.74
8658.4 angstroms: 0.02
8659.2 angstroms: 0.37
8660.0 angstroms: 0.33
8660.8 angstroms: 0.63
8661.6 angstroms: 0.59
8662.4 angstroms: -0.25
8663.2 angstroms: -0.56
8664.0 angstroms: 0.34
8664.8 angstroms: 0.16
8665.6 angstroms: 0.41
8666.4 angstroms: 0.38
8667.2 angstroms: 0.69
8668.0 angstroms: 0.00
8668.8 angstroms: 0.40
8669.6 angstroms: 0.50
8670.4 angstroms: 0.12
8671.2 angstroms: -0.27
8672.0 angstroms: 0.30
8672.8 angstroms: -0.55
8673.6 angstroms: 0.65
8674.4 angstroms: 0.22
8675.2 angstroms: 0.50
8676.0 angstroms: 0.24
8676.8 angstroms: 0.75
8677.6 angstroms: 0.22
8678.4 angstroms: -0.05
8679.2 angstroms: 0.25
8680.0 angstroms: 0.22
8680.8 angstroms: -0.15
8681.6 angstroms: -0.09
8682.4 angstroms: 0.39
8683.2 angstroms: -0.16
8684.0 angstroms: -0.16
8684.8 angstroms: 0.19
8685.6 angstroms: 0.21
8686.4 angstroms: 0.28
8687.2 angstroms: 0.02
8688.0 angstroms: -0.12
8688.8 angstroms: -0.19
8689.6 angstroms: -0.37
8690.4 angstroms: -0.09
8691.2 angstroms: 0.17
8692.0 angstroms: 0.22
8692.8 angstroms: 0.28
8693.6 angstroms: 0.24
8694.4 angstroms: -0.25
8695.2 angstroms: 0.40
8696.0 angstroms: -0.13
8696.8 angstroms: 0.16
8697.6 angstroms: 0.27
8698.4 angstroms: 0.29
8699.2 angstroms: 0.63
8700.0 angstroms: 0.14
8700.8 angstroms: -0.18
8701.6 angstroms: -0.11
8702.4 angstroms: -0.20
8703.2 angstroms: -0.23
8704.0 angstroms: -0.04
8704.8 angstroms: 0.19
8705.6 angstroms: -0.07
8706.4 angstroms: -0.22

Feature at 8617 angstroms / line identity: H-beta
